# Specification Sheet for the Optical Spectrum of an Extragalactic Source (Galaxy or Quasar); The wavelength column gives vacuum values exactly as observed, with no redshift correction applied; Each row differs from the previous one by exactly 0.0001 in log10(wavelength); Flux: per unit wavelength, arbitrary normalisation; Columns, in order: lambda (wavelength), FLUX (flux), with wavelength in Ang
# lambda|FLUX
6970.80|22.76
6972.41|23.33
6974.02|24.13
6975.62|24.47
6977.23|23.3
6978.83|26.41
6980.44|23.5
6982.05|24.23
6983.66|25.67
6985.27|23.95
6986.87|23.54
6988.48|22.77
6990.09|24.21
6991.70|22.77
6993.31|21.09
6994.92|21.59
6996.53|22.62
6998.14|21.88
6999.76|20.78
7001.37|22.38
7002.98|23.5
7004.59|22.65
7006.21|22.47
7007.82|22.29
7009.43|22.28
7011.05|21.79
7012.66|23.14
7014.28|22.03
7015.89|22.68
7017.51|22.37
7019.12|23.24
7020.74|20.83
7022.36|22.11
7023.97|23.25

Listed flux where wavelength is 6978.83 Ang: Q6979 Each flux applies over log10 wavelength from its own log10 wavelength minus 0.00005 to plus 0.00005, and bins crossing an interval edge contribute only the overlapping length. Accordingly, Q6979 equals 26.41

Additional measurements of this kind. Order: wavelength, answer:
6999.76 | 20.78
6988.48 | 22.77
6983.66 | 25.67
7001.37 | 22.38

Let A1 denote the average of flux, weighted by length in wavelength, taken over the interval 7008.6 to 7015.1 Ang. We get 22.3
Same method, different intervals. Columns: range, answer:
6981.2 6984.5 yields 24.9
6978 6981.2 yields 25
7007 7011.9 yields 22.2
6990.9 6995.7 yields 21.8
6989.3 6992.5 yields 23.5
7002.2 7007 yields 22.9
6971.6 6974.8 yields 23.7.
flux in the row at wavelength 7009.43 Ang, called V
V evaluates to 22.28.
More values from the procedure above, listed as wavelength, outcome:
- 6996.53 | 22.62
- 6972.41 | 23.33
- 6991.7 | 22.77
